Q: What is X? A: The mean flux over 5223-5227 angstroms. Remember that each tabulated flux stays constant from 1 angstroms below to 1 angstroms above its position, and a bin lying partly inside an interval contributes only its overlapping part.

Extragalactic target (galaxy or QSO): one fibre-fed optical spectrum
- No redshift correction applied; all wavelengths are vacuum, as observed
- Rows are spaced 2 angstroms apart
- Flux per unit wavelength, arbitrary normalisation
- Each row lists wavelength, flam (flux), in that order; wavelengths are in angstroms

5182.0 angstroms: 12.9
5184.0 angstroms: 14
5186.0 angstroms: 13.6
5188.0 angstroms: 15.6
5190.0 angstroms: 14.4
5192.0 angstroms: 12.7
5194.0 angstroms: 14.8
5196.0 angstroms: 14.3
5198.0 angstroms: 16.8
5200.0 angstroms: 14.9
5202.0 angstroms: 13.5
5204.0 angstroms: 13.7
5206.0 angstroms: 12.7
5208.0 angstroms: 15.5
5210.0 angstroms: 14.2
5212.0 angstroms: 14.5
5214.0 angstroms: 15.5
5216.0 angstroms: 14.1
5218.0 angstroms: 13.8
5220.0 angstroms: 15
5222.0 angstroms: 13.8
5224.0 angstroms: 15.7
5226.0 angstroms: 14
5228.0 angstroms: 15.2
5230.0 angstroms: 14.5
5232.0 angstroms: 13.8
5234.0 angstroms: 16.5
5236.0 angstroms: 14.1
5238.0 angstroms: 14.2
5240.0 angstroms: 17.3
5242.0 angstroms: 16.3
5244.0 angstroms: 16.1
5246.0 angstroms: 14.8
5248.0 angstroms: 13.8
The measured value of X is 14.8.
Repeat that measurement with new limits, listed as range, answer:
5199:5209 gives 14.1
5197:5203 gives 15.1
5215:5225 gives 14.5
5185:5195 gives 14.2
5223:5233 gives 14.6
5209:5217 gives 14.6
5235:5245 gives 15.6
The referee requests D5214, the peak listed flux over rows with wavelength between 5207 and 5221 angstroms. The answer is 15.5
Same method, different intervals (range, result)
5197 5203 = 16.8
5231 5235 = 16.5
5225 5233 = 15.2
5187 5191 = 15.6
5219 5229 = 15.7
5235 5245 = 17.3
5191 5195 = 14.8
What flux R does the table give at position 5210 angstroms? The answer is 14.2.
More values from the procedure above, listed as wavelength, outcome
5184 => 14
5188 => 15.6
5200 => 14.9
